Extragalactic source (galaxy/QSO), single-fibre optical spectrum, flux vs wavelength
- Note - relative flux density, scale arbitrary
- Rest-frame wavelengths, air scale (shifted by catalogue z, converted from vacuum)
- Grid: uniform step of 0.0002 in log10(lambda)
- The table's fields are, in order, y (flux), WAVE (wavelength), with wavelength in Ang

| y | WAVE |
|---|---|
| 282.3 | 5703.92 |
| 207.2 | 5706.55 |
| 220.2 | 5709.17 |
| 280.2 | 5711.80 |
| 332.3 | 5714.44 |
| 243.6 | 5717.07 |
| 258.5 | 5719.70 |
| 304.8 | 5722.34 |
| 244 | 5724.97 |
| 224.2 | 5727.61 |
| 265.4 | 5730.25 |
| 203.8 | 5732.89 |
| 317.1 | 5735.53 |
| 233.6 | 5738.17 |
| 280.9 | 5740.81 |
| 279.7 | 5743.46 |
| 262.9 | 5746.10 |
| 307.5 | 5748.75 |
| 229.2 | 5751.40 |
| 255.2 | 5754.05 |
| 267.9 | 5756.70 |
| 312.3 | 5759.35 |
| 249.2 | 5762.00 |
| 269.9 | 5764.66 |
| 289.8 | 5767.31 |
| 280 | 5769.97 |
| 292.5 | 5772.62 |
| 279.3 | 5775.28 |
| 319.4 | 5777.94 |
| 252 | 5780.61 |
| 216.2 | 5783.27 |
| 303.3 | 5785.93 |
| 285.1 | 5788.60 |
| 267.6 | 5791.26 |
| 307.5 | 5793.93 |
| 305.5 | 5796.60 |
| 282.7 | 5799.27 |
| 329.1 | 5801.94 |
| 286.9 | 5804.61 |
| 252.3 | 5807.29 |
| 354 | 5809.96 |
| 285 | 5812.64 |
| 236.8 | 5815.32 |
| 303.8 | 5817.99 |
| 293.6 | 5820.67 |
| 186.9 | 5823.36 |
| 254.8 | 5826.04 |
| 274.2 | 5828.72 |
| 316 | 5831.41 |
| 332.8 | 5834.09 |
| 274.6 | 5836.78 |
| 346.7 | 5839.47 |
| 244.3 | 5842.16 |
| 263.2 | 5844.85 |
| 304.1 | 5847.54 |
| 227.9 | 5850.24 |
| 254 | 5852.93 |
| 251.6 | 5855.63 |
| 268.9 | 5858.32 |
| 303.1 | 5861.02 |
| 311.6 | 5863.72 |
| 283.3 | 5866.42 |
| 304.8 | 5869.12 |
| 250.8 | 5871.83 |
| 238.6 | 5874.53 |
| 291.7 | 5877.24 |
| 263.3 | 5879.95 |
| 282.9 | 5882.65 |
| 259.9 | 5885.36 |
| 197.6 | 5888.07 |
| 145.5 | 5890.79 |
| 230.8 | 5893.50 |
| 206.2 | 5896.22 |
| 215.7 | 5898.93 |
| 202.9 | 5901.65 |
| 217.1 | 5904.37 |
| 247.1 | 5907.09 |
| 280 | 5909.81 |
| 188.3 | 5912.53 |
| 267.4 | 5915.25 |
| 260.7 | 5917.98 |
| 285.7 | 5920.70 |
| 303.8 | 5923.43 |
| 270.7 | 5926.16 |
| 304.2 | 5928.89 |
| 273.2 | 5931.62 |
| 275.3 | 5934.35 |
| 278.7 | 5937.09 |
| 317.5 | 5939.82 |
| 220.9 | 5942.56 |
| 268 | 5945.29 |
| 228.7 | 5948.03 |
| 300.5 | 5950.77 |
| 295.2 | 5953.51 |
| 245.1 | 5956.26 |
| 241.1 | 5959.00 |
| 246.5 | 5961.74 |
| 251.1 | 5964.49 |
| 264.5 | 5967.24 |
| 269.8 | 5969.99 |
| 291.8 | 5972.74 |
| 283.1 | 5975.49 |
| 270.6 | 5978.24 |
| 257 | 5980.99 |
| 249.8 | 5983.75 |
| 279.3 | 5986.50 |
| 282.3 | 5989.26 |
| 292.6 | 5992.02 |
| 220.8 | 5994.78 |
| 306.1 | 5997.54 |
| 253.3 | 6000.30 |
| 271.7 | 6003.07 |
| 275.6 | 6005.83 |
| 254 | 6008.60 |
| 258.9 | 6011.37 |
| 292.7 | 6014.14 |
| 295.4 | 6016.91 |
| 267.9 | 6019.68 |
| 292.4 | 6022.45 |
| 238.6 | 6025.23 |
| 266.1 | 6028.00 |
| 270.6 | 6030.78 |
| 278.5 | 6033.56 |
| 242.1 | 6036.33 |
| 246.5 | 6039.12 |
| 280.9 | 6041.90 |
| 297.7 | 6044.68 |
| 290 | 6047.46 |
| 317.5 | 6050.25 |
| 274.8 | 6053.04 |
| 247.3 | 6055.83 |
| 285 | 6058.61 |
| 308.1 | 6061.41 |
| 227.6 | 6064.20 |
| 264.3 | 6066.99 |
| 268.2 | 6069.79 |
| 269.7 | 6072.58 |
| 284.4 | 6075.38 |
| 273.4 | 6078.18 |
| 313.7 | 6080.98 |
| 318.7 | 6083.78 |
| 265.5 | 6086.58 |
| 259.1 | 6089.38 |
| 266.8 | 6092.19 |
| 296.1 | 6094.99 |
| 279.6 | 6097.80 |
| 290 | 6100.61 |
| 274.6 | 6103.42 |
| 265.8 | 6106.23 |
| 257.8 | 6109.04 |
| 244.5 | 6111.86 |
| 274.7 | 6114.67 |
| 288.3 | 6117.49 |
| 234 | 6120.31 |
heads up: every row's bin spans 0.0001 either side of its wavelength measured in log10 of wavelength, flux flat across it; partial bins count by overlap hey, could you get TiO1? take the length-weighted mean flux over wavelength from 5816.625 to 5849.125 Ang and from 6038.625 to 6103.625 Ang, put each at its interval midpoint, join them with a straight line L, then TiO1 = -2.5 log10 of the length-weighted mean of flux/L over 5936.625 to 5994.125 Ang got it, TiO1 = 0.05 mag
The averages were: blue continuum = 282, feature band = 268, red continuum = 280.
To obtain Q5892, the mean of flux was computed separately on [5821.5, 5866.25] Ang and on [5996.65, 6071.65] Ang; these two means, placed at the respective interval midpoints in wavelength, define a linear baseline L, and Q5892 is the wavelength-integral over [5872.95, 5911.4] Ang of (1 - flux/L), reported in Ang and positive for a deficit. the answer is 5.8 Ang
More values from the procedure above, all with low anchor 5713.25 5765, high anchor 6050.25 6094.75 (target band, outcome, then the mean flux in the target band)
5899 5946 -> 1.96 Ang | 261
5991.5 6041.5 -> 1.36 Ang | 268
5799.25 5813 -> -1.63 Ang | 301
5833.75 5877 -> -1.19 Ang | 278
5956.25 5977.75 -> 0.85 Ang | 263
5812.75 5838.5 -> -0.65 Ang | 276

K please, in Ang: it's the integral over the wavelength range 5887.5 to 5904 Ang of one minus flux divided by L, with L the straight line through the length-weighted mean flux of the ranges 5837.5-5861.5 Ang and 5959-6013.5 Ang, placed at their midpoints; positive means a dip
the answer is 4.25 Ang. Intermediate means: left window 273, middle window 201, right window 267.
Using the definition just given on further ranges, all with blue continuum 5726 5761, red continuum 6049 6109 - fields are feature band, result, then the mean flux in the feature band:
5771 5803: -2.4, 286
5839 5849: -0.6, 284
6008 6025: 0.0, 275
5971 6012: 0.7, 270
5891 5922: 4.3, 233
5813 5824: 0.2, 262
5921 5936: -0.7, 285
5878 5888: 0.3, 261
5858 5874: -1.0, 286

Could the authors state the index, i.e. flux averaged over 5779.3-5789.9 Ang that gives 264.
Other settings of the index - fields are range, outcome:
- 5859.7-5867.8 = 299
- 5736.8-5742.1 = 258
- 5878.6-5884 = 274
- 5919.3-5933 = 288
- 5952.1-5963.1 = 257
